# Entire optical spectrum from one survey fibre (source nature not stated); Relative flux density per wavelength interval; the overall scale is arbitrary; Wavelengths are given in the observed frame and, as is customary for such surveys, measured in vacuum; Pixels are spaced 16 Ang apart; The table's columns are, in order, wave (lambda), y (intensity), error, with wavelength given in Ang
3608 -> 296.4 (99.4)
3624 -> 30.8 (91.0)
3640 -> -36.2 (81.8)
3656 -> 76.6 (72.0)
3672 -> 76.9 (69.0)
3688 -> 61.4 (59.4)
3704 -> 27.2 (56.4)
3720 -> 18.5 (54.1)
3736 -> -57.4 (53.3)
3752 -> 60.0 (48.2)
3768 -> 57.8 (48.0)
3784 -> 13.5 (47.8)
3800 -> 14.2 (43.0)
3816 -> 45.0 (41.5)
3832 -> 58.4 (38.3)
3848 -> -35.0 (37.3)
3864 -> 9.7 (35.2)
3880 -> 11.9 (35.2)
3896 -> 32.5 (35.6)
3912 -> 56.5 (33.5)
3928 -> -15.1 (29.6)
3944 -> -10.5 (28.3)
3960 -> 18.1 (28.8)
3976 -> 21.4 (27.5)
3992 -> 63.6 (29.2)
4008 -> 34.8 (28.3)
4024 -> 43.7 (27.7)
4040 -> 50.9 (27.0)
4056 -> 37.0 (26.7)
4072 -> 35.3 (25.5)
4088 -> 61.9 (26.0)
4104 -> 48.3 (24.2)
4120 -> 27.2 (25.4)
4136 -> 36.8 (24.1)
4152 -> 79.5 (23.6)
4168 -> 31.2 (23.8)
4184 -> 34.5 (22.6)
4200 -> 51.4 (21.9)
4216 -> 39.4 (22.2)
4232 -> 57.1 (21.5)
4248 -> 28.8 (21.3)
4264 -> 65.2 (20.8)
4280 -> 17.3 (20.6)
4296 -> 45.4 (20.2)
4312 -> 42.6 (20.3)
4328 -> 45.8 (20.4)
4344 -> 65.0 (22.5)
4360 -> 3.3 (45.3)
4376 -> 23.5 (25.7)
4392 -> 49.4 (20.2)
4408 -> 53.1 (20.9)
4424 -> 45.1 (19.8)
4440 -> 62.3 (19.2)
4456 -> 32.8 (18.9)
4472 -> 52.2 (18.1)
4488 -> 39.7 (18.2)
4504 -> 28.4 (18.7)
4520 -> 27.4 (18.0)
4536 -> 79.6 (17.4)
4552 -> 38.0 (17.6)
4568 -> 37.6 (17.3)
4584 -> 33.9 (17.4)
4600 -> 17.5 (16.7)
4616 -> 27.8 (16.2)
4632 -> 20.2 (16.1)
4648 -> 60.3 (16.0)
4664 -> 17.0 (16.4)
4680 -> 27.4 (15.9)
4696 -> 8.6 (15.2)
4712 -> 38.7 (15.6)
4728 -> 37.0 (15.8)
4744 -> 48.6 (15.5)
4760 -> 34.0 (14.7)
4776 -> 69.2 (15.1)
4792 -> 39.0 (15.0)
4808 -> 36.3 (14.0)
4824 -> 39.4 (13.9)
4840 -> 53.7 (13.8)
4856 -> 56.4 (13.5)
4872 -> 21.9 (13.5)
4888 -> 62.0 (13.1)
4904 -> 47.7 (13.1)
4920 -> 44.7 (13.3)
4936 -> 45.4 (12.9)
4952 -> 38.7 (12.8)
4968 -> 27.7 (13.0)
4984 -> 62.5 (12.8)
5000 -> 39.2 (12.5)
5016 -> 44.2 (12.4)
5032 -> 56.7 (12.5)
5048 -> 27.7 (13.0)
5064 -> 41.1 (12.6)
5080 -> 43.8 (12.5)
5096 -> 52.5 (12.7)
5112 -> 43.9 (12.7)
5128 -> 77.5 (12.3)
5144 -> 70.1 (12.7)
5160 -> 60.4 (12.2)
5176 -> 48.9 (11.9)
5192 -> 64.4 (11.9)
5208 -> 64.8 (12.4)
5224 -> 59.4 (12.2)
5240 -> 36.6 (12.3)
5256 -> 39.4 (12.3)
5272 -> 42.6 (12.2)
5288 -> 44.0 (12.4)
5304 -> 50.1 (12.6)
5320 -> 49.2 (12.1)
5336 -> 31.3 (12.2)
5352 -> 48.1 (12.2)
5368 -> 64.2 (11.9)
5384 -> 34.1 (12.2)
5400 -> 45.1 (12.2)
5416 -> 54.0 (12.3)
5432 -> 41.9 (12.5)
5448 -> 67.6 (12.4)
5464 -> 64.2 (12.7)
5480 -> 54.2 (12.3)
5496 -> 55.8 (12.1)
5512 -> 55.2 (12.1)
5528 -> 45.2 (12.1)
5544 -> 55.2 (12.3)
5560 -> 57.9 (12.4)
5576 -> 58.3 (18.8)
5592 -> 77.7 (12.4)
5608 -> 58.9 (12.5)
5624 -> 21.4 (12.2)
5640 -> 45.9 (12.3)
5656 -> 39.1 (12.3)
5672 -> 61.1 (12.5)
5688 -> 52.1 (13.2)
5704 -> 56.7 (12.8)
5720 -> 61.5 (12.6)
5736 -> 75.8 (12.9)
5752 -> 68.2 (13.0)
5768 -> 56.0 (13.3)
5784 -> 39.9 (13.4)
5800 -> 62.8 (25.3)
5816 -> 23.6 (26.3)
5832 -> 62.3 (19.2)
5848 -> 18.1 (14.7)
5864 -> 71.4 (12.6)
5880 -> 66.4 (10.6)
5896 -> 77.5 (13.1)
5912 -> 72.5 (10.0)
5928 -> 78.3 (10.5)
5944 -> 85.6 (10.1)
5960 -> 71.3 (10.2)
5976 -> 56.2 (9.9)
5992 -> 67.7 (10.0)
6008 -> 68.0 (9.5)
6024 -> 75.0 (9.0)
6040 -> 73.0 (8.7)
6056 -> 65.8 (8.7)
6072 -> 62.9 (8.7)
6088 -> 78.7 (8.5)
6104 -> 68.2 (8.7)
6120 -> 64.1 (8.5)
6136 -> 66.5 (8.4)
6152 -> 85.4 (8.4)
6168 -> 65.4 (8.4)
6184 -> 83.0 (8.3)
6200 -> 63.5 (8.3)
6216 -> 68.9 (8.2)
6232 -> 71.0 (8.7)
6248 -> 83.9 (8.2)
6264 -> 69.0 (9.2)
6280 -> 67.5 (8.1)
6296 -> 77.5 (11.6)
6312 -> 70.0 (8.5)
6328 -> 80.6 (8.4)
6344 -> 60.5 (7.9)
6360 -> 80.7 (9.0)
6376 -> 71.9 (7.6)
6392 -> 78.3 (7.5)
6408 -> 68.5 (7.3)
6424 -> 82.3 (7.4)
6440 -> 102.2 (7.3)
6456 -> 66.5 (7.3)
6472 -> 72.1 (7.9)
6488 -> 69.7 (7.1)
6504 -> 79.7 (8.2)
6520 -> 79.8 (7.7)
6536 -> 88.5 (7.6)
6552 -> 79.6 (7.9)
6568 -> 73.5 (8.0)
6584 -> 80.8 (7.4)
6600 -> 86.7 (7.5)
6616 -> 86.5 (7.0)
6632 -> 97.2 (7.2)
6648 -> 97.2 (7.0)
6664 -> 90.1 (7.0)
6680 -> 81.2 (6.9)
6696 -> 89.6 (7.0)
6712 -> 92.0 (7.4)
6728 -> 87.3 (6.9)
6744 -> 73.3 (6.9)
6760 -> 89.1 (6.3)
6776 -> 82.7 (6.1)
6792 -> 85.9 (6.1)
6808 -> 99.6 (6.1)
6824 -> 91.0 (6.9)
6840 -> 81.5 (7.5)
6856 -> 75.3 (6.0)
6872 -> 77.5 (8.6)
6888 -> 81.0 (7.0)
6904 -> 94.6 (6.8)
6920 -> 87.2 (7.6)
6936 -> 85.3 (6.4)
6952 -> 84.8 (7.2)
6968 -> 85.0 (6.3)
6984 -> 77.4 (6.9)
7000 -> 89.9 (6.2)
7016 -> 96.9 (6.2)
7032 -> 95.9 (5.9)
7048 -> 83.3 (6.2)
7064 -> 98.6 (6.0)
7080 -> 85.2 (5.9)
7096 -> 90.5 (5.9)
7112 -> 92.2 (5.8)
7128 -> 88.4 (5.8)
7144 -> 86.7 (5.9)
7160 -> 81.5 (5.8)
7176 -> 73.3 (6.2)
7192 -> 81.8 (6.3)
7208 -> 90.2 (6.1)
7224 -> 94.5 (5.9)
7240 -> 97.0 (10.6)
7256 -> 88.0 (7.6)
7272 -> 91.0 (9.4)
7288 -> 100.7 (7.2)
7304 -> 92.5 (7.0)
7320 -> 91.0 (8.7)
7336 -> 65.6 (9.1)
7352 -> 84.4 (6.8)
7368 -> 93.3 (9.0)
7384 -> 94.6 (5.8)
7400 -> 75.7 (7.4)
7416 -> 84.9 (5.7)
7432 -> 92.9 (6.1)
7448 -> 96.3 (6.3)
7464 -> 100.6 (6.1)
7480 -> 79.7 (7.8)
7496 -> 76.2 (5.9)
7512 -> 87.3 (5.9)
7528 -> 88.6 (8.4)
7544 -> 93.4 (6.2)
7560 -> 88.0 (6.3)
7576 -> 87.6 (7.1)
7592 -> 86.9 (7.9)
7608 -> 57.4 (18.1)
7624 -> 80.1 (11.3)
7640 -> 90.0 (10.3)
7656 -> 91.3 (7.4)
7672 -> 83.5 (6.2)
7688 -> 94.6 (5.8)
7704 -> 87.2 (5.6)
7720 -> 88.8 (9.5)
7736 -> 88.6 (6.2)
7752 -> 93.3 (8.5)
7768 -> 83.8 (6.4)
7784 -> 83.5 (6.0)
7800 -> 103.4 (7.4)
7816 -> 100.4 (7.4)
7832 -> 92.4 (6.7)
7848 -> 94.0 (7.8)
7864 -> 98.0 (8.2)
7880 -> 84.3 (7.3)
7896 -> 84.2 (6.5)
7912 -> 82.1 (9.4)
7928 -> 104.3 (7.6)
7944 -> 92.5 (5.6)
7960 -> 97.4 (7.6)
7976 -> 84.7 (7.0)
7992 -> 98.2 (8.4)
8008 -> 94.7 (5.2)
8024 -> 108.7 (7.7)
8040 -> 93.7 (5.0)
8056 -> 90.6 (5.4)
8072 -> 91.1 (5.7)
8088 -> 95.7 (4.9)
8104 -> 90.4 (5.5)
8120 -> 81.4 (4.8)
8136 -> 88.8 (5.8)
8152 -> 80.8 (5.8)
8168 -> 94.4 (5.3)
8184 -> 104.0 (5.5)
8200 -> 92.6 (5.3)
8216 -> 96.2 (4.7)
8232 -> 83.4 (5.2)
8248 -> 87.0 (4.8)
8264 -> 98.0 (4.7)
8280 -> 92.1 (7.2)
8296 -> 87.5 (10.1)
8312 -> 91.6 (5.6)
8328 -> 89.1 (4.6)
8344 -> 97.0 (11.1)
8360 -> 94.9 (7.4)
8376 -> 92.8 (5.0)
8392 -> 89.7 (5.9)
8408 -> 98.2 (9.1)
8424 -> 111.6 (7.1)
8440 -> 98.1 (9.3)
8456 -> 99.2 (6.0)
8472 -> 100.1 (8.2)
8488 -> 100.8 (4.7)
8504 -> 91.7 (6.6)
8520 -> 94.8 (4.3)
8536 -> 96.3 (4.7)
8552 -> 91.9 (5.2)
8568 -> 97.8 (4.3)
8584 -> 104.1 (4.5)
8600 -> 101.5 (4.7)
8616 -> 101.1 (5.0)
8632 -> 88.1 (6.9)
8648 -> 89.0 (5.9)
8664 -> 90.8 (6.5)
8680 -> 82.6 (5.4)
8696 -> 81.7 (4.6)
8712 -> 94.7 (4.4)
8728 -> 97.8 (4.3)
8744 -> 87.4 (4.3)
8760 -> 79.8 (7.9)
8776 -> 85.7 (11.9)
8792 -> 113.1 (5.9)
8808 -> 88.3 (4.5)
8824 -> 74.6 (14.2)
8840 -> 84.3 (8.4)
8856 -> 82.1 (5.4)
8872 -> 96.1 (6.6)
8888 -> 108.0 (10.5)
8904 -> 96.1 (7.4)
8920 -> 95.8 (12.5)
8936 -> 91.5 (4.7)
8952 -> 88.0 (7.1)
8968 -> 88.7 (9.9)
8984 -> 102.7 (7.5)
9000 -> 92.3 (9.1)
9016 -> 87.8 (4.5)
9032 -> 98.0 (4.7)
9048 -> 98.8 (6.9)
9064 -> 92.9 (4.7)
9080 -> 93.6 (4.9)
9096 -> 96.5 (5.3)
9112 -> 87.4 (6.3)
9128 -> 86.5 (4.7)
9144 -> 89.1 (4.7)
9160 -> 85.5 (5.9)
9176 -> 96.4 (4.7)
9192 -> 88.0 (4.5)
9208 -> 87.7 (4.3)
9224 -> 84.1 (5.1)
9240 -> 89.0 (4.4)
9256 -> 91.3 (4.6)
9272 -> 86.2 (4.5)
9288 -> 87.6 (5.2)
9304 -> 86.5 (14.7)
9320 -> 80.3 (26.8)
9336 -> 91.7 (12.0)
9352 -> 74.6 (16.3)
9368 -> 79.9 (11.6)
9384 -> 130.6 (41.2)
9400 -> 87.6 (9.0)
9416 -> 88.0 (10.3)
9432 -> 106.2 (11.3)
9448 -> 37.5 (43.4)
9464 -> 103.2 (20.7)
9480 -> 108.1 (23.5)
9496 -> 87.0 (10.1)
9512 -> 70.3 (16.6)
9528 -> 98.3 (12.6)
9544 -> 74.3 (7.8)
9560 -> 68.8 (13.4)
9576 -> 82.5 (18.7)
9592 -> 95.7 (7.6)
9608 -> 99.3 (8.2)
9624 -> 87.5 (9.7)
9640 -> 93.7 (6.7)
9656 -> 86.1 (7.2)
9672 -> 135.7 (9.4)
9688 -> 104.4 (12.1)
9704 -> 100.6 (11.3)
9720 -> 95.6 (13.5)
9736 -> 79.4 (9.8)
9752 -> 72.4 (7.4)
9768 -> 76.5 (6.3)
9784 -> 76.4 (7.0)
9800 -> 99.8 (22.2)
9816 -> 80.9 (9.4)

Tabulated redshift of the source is 0.47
